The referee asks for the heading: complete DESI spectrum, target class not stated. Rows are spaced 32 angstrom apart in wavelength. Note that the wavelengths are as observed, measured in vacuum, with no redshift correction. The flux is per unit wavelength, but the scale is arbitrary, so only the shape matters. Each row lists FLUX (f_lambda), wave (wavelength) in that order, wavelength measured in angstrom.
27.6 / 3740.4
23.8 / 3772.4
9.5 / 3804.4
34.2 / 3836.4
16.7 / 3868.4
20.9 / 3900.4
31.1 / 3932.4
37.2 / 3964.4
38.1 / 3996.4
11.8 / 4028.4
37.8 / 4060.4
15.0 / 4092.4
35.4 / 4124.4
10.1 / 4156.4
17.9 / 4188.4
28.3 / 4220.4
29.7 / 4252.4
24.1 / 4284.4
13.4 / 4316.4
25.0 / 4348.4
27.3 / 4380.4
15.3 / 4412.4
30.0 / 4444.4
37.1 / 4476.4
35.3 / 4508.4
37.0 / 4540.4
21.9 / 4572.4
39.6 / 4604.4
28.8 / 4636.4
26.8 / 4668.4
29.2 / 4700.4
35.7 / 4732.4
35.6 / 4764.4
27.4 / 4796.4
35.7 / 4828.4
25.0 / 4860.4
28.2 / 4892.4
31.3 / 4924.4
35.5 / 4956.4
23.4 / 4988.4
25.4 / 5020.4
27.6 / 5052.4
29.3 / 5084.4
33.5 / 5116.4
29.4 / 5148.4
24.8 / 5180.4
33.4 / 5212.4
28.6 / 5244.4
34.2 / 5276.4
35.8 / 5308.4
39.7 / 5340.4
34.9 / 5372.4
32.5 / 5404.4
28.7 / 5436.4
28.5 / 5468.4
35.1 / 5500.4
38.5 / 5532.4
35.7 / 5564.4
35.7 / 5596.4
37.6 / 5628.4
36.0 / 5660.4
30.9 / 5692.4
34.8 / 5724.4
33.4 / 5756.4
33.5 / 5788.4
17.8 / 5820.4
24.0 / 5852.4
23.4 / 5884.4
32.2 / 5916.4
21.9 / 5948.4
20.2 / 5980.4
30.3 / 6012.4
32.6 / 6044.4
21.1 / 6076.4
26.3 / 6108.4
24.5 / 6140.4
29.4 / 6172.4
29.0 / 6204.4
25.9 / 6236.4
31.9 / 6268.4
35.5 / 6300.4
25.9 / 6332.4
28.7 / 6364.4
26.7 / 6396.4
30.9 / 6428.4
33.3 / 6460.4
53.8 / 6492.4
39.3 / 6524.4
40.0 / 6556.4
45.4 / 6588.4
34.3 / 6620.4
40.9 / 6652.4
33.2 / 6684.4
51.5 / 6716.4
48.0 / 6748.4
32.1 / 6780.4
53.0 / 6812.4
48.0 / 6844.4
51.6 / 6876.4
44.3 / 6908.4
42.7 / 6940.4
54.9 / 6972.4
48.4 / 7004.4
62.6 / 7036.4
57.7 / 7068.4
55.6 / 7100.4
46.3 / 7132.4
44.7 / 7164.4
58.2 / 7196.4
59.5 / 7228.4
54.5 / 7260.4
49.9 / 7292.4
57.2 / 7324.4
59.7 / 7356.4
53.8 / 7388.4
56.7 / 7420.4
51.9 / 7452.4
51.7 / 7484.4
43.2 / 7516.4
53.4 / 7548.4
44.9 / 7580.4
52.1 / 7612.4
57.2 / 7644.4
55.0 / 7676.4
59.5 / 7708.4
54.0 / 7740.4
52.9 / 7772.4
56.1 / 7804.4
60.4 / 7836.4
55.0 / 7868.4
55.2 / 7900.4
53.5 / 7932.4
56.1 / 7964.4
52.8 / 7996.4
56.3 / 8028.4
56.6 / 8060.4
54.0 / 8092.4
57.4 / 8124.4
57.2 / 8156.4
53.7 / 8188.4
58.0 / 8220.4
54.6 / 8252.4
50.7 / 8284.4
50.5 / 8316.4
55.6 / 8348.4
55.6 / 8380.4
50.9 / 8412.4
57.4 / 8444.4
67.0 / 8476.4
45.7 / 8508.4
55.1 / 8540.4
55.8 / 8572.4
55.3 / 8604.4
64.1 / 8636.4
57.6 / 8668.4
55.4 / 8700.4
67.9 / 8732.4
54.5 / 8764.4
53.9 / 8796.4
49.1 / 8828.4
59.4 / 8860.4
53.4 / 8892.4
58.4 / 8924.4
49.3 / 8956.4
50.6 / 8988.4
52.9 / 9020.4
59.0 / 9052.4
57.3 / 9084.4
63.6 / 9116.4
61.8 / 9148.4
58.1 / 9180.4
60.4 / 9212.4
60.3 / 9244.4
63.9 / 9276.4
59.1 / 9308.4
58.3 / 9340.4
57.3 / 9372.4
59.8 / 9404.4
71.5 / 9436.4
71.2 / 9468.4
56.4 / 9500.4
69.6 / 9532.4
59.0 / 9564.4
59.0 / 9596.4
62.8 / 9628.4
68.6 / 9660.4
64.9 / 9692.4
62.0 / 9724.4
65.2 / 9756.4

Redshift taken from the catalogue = 0.743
